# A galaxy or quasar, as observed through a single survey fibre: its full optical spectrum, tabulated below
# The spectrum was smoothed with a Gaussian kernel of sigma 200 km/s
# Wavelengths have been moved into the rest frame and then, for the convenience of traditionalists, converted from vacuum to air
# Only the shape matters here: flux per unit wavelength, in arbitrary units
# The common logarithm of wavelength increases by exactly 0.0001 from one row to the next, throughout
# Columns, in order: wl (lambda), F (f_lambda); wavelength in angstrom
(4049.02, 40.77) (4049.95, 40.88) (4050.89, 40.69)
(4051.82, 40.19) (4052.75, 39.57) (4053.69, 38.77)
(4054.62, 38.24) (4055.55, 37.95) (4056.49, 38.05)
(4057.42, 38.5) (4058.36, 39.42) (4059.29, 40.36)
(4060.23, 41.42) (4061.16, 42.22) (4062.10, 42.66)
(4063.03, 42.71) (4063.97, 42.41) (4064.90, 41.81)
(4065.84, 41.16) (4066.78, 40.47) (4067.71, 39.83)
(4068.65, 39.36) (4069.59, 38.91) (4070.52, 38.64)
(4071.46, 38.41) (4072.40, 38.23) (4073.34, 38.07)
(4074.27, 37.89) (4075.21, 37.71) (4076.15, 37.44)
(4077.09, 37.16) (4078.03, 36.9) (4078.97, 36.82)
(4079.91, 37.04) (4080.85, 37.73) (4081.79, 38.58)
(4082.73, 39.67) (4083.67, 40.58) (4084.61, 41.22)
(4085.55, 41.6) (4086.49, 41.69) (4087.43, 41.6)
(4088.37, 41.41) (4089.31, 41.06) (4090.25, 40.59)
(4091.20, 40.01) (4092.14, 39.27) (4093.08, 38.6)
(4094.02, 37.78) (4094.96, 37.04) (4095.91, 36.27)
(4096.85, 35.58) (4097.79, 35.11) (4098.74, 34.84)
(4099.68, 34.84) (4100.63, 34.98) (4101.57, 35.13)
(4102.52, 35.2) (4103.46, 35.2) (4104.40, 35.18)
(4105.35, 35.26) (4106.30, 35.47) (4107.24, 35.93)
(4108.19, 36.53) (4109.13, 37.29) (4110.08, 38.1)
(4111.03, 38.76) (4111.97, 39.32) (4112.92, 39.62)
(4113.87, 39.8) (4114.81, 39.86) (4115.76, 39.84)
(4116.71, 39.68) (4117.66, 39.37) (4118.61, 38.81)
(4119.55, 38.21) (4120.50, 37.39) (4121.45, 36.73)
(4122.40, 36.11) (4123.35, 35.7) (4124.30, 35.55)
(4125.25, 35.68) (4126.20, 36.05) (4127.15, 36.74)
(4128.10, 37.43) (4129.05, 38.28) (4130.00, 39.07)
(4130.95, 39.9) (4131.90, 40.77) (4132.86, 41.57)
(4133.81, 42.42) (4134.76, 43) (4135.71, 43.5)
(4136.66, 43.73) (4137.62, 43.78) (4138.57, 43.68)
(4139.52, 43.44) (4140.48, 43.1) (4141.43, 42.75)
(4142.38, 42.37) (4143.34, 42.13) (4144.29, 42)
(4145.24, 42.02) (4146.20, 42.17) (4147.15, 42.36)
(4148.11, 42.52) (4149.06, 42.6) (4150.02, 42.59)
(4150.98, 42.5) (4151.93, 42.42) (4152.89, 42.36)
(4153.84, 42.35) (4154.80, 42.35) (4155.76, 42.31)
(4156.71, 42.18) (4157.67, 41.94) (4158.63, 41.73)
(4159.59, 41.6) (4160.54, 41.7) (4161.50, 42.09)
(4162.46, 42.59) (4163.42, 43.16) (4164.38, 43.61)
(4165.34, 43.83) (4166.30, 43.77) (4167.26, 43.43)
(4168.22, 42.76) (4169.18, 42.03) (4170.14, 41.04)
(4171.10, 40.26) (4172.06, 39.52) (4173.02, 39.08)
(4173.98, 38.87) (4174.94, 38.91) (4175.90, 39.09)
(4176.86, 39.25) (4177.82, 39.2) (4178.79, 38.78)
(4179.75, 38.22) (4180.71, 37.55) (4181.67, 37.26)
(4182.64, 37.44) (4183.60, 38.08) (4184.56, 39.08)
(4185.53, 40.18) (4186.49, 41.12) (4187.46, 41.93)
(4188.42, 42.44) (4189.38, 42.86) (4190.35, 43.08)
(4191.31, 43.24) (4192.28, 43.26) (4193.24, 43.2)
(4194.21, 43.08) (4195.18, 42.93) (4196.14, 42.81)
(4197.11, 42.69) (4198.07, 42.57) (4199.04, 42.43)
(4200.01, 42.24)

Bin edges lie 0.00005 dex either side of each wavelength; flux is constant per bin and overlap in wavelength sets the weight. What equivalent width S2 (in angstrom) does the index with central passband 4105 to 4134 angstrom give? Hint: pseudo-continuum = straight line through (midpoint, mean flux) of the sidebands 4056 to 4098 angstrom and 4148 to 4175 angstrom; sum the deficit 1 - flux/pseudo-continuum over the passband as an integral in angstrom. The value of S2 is 1.8 angstrom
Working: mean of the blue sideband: 39.3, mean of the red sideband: 42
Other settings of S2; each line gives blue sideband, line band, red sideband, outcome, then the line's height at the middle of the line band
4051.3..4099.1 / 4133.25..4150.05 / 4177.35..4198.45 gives -1.1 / 40.2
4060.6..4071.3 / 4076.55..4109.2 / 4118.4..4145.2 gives 2.3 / 40.5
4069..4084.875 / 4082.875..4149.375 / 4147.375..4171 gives 1.8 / 40.2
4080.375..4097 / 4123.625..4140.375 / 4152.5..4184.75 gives 0.0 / 40.2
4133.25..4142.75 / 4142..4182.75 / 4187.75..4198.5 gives 1.7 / 43.1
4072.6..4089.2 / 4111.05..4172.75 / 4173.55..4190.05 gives -2.6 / 39.3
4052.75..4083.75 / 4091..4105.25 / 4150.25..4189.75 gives 1.3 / 39.7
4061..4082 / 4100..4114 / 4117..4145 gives 1.1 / 39.7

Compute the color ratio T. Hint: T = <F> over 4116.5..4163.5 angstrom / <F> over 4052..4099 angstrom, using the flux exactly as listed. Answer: 1.04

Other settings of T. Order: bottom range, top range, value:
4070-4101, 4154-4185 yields 1.06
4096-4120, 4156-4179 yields 1.11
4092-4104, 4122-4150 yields 1.13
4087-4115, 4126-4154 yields 1.11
